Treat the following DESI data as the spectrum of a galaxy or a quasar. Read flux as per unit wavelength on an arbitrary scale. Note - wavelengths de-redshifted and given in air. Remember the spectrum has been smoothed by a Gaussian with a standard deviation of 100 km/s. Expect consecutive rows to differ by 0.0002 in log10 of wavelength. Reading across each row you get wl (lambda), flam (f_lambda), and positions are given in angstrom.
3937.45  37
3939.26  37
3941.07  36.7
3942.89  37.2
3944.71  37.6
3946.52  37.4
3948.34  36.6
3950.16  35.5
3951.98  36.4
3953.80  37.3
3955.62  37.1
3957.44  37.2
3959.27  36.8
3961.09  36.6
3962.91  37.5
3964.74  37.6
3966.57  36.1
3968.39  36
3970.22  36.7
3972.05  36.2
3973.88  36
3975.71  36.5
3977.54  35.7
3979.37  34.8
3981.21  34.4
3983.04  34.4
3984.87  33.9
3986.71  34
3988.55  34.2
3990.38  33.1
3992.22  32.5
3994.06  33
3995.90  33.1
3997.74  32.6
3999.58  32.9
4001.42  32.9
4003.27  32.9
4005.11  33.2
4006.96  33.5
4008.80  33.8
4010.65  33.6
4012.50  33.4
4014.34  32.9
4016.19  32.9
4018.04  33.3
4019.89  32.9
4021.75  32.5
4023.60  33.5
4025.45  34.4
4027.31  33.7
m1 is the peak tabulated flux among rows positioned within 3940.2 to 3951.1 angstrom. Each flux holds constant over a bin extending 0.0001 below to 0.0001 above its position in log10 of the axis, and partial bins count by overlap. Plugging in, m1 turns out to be 37.6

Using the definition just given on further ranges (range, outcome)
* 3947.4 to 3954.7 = 37.3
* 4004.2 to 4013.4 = 33.8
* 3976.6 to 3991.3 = 35.7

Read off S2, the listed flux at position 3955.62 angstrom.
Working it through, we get 37.1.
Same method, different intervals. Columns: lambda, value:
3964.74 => 37.6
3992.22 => 32.5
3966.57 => 36.1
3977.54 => 35.7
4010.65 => 33.6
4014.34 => 32.9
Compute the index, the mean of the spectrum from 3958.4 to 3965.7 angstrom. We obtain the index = 37.1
